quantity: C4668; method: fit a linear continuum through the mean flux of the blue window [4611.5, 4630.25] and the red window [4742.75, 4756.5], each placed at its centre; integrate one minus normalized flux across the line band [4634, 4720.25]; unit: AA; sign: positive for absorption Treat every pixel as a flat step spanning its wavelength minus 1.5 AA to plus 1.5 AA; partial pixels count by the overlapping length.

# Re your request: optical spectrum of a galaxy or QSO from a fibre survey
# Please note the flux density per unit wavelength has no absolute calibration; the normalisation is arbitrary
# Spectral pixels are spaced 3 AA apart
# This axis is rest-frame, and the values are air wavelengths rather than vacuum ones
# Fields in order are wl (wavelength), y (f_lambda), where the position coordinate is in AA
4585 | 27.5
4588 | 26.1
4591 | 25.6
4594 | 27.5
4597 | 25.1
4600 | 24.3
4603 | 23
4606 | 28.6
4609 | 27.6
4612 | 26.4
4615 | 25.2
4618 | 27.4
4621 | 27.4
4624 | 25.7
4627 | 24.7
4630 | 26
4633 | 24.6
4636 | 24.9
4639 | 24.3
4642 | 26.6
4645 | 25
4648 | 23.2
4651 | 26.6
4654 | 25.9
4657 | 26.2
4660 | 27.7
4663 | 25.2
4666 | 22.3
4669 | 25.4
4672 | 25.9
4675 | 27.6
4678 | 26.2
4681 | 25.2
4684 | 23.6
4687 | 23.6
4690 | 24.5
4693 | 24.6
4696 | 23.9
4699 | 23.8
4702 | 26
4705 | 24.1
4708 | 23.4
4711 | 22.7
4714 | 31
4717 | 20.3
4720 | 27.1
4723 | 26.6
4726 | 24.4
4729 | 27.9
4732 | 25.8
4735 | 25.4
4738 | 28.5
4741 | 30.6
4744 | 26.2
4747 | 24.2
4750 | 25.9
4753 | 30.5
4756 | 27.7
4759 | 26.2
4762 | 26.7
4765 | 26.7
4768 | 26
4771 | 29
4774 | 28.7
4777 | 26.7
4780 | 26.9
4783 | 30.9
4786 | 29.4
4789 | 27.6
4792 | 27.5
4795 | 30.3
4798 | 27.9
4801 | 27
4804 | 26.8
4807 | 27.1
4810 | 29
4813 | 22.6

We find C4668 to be 4.6 AA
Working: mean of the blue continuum 26.1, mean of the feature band 25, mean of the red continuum 26.9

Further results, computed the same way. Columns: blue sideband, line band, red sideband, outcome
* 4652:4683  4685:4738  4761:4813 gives 2.8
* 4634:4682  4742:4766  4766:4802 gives 0.6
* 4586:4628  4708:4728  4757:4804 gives 1.4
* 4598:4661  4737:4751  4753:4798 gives 0.2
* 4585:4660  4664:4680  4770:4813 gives 0.6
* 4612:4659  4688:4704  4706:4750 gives 0.8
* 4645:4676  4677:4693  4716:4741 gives 0.7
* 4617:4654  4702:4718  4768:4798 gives 1.4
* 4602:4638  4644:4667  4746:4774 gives 0.8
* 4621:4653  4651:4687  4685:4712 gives -1.3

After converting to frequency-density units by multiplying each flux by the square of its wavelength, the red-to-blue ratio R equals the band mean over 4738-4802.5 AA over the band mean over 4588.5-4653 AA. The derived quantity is 1.15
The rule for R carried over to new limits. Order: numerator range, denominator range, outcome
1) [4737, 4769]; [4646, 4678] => 1.10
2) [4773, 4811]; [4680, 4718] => 1.20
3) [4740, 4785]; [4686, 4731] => 1.13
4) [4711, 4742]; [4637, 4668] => 1.08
